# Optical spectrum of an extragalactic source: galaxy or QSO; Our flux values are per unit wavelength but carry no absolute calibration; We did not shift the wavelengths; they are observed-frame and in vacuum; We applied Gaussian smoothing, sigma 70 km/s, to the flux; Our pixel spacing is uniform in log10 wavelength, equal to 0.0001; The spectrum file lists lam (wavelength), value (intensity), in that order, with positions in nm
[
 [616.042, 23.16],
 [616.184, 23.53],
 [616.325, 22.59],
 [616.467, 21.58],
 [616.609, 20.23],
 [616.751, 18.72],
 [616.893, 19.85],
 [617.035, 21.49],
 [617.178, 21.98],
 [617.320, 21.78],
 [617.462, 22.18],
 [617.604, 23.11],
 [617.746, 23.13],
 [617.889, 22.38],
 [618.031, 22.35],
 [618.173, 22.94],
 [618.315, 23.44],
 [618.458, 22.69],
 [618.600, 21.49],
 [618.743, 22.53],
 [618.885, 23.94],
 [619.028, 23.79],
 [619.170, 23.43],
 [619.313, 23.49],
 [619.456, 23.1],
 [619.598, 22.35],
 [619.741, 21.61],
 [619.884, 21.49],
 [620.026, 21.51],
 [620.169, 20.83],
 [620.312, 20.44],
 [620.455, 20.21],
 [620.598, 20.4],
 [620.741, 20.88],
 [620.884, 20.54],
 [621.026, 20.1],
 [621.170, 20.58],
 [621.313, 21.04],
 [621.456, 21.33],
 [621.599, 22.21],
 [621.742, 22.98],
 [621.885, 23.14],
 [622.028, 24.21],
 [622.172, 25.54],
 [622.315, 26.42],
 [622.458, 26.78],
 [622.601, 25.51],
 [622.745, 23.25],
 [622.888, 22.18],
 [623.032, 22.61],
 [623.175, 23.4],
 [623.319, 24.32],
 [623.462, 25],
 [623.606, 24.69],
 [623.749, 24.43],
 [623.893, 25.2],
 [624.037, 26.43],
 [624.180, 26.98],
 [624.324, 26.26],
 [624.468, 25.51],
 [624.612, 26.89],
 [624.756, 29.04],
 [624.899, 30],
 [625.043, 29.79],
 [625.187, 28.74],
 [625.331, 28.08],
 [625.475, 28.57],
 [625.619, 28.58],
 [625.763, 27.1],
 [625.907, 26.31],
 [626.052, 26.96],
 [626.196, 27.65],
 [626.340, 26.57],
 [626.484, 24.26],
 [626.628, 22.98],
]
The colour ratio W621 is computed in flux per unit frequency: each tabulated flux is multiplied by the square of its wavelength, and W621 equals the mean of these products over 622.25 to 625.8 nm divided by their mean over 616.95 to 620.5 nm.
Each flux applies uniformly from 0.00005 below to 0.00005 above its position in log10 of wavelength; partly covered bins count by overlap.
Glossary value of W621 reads 1.2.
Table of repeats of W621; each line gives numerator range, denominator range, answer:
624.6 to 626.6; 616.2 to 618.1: 1.31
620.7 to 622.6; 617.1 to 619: 1.02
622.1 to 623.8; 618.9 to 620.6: 1.13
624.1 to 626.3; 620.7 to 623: 1.22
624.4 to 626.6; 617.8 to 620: 1.24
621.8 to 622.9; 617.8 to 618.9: 1.11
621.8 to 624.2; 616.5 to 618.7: 1.15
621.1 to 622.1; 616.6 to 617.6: 1.07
